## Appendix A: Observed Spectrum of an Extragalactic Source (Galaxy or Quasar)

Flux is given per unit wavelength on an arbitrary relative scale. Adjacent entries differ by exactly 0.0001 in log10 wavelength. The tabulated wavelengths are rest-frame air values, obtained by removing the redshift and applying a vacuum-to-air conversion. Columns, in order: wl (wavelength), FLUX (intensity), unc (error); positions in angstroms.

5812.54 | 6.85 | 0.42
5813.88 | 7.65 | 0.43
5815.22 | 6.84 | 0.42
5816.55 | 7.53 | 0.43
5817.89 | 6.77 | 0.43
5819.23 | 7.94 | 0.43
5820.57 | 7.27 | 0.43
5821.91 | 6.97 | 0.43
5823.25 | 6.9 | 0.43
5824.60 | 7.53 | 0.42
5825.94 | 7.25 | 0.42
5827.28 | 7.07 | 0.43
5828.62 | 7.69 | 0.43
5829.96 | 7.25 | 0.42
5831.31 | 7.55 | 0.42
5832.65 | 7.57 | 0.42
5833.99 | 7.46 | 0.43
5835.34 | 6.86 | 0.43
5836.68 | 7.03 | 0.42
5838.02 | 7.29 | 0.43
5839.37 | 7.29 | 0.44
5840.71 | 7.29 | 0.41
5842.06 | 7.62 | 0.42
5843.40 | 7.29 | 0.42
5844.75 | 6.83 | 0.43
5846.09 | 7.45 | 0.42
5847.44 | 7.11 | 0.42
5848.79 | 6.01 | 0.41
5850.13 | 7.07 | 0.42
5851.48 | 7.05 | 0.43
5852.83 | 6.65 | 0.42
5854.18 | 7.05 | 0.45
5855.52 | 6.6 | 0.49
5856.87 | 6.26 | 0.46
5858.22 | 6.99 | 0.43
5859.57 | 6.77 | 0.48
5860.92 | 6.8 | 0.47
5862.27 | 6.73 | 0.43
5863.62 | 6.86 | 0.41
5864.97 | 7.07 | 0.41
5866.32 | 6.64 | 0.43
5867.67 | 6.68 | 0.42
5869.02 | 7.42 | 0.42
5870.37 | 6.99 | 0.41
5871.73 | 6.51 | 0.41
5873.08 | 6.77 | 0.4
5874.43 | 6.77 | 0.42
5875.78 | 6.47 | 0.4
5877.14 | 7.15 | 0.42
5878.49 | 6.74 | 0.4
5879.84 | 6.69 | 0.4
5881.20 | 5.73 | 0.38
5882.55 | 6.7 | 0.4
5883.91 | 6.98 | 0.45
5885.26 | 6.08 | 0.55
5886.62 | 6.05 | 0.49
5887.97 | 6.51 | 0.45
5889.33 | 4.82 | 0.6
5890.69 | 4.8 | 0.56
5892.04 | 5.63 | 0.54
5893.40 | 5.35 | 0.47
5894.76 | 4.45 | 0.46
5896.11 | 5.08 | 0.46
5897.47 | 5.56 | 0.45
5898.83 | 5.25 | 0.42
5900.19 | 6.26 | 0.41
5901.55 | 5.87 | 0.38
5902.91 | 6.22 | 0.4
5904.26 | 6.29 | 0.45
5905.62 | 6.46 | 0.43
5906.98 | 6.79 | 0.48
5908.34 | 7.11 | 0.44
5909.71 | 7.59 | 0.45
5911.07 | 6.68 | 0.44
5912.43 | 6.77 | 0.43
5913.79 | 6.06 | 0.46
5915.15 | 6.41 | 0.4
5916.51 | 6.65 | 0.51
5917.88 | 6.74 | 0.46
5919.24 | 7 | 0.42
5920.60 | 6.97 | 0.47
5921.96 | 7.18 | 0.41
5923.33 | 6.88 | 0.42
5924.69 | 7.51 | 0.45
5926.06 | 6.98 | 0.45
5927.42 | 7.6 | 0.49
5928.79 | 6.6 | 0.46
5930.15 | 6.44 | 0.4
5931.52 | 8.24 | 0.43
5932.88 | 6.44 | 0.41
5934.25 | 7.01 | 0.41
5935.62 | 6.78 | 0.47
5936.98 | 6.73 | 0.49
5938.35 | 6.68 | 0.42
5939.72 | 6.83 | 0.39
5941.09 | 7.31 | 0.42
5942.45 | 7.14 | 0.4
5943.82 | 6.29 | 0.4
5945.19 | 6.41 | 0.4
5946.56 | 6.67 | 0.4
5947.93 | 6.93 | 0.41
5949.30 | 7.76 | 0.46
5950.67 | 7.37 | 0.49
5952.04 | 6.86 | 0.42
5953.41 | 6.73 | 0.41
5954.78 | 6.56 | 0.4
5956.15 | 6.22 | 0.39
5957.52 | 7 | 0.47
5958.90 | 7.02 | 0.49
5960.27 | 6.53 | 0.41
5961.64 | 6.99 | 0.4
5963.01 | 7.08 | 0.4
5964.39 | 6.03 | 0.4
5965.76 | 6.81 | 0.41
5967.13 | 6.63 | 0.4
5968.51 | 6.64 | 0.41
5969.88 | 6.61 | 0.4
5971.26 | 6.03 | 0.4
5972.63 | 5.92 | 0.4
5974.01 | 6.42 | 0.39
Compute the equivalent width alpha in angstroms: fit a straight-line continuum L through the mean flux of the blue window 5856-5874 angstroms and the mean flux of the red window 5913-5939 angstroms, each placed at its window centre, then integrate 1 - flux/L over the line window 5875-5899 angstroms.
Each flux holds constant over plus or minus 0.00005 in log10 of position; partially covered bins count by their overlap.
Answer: 3.3 angstroms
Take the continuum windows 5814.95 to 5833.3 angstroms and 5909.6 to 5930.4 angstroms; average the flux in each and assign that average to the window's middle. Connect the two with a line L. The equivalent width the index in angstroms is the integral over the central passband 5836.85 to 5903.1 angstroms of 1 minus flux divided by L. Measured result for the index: 5.6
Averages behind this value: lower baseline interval 7.31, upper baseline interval 6.87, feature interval 6.5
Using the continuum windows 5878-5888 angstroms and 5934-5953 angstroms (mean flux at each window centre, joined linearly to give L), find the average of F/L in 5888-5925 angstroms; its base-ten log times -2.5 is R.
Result 0.07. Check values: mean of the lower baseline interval 6.43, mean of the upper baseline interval 6.91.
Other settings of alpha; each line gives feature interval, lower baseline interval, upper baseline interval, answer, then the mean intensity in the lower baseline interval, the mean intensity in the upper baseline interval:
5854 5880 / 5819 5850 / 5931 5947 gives 1.2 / 7.23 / 6.87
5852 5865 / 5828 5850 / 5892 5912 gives 0.2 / 7.22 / 6.06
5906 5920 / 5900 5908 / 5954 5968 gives -0.8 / 6.36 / 6.69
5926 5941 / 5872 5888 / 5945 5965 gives -0.5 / 6.56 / 6.82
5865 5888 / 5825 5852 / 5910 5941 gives 1.3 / 7.21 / 6.89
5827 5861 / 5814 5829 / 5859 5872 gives -0.1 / 7.26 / 6.86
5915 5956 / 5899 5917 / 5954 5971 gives -2.1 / 6.51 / 6.66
